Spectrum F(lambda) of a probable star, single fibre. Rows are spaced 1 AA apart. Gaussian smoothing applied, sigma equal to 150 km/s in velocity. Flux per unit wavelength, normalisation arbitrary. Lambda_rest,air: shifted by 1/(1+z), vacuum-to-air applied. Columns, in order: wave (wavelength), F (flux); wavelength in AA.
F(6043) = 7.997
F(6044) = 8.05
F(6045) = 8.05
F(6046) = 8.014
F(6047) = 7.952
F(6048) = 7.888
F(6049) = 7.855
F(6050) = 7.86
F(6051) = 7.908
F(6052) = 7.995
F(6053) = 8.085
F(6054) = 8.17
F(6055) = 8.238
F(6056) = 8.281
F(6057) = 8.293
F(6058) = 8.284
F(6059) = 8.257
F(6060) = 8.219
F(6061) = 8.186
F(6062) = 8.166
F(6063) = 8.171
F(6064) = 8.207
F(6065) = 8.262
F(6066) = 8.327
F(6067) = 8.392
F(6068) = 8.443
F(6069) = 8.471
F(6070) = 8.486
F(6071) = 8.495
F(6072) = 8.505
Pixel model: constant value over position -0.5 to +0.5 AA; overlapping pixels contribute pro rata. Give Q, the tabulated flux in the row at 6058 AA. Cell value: 8.284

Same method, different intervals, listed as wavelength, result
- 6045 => 8.05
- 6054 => 8.17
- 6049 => 7.855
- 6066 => 8.327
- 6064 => 8.207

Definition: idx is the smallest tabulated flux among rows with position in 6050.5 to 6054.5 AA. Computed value 7.908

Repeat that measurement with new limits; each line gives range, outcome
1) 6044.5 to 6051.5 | 7.855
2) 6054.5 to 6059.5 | 8.238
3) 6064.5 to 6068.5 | 8.262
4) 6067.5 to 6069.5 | 8.443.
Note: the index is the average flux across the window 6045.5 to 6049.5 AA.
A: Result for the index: 7.93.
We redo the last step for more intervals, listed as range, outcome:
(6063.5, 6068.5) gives 8.33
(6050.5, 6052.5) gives 7.95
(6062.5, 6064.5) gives 8.19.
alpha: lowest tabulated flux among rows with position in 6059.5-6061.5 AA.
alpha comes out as 8.186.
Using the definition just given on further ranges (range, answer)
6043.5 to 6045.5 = 8.05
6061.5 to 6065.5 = 8.166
